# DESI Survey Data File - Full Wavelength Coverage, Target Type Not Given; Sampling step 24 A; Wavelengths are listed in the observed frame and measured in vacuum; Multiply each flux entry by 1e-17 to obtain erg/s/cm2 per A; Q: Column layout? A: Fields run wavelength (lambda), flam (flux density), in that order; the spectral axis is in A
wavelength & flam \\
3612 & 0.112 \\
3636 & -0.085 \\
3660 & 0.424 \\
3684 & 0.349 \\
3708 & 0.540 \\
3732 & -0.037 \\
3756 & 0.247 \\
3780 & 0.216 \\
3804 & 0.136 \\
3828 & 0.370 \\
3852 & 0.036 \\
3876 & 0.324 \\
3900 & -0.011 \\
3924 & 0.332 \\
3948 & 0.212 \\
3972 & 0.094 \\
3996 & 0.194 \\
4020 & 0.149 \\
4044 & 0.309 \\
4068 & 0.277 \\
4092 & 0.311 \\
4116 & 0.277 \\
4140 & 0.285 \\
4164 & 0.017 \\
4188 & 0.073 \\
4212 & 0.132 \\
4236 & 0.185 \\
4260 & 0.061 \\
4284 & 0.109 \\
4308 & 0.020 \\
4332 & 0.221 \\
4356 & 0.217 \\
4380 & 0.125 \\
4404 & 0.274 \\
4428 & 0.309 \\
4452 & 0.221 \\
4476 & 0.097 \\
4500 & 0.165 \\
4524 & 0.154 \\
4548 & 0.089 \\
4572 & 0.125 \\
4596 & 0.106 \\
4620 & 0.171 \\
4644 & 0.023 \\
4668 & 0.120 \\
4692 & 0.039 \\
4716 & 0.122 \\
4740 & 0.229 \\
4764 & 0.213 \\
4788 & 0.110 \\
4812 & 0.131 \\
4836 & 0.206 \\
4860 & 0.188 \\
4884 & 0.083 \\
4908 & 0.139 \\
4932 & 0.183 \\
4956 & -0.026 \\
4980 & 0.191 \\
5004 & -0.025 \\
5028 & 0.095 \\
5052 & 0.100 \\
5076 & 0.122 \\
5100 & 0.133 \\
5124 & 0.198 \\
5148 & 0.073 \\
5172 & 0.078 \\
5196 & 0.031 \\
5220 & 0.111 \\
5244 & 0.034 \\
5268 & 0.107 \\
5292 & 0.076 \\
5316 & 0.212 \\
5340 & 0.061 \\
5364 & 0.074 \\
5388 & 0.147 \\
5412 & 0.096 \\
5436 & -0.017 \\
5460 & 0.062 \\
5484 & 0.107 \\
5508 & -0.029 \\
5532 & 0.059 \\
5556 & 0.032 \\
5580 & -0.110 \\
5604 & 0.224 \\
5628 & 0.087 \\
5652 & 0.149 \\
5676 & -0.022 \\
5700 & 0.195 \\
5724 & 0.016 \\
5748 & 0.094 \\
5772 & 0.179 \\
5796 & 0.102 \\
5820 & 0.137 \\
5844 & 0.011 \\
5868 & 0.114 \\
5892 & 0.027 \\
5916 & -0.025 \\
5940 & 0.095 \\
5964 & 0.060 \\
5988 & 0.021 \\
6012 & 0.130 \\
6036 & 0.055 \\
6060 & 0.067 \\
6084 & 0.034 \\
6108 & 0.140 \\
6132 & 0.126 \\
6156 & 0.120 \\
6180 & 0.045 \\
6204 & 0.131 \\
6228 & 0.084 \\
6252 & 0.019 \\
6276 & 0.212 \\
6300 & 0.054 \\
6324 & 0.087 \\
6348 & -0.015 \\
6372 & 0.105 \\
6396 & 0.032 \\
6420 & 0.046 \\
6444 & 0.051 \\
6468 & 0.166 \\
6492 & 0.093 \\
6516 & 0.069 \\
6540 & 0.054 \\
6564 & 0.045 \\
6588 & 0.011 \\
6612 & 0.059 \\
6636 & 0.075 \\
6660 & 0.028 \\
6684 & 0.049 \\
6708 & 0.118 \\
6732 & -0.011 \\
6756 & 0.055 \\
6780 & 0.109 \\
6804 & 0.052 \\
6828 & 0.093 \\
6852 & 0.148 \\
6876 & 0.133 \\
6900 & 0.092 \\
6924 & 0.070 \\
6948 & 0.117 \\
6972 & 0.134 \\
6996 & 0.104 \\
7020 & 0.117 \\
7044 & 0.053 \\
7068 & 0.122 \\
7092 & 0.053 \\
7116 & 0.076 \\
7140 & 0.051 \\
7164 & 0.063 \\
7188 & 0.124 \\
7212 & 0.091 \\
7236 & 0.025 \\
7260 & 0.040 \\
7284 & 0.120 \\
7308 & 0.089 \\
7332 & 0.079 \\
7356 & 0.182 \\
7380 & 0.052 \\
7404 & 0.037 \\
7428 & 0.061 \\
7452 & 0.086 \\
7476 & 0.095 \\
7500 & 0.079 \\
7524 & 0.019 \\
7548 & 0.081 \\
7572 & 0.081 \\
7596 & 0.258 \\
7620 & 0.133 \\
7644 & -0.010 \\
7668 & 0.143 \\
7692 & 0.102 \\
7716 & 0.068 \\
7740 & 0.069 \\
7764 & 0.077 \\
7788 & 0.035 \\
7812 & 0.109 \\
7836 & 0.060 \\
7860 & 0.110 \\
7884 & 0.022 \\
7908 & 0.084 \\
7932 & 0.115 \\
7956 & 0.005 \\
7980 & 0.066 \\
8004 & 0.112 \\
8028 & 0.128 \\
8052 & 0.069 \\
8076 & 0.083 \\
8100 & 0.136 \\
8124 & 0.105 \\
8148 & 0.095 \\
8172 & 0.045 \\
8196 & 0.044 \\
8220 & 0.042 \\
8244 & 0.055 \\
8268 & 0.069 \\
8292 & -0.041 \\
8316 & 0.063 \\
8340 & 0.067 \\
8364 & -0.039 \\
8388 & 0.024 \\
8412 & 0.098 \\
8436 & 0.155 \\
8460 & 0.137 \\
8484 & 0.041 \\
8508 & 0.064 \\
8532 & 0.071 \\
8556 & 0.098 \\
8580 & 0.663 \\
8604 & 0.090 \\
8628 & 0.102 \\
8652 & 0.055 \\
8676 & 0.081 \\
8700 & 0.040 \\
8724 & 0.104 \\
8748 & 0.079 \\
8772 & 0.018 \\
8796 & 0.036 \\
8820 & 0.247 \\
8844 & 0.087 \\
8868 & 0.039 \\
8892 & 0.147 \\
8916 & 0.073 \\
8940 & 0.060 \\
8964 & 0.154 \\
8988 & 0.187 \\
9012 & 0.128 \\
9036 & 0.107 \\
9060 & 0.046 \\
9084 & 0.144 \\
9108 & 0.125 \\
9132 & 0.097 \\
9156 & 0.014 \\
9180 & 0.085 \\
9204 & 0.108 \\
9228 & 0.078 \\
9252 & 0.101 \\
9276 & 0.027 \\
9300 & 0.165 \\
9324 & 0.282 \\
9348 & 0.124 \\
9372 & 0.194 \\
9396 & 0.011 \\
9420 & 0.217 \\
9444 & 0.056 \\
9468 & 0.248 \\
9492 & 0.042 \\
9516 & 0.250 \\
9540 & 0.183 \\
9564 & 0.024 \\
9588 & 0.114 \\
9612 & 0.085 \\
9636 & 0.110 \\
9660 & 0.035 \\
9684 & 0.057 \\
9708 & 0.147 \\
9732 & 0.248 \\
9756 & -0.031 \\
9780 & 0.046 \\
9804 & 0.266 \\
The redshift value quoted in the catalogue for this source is 1.30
